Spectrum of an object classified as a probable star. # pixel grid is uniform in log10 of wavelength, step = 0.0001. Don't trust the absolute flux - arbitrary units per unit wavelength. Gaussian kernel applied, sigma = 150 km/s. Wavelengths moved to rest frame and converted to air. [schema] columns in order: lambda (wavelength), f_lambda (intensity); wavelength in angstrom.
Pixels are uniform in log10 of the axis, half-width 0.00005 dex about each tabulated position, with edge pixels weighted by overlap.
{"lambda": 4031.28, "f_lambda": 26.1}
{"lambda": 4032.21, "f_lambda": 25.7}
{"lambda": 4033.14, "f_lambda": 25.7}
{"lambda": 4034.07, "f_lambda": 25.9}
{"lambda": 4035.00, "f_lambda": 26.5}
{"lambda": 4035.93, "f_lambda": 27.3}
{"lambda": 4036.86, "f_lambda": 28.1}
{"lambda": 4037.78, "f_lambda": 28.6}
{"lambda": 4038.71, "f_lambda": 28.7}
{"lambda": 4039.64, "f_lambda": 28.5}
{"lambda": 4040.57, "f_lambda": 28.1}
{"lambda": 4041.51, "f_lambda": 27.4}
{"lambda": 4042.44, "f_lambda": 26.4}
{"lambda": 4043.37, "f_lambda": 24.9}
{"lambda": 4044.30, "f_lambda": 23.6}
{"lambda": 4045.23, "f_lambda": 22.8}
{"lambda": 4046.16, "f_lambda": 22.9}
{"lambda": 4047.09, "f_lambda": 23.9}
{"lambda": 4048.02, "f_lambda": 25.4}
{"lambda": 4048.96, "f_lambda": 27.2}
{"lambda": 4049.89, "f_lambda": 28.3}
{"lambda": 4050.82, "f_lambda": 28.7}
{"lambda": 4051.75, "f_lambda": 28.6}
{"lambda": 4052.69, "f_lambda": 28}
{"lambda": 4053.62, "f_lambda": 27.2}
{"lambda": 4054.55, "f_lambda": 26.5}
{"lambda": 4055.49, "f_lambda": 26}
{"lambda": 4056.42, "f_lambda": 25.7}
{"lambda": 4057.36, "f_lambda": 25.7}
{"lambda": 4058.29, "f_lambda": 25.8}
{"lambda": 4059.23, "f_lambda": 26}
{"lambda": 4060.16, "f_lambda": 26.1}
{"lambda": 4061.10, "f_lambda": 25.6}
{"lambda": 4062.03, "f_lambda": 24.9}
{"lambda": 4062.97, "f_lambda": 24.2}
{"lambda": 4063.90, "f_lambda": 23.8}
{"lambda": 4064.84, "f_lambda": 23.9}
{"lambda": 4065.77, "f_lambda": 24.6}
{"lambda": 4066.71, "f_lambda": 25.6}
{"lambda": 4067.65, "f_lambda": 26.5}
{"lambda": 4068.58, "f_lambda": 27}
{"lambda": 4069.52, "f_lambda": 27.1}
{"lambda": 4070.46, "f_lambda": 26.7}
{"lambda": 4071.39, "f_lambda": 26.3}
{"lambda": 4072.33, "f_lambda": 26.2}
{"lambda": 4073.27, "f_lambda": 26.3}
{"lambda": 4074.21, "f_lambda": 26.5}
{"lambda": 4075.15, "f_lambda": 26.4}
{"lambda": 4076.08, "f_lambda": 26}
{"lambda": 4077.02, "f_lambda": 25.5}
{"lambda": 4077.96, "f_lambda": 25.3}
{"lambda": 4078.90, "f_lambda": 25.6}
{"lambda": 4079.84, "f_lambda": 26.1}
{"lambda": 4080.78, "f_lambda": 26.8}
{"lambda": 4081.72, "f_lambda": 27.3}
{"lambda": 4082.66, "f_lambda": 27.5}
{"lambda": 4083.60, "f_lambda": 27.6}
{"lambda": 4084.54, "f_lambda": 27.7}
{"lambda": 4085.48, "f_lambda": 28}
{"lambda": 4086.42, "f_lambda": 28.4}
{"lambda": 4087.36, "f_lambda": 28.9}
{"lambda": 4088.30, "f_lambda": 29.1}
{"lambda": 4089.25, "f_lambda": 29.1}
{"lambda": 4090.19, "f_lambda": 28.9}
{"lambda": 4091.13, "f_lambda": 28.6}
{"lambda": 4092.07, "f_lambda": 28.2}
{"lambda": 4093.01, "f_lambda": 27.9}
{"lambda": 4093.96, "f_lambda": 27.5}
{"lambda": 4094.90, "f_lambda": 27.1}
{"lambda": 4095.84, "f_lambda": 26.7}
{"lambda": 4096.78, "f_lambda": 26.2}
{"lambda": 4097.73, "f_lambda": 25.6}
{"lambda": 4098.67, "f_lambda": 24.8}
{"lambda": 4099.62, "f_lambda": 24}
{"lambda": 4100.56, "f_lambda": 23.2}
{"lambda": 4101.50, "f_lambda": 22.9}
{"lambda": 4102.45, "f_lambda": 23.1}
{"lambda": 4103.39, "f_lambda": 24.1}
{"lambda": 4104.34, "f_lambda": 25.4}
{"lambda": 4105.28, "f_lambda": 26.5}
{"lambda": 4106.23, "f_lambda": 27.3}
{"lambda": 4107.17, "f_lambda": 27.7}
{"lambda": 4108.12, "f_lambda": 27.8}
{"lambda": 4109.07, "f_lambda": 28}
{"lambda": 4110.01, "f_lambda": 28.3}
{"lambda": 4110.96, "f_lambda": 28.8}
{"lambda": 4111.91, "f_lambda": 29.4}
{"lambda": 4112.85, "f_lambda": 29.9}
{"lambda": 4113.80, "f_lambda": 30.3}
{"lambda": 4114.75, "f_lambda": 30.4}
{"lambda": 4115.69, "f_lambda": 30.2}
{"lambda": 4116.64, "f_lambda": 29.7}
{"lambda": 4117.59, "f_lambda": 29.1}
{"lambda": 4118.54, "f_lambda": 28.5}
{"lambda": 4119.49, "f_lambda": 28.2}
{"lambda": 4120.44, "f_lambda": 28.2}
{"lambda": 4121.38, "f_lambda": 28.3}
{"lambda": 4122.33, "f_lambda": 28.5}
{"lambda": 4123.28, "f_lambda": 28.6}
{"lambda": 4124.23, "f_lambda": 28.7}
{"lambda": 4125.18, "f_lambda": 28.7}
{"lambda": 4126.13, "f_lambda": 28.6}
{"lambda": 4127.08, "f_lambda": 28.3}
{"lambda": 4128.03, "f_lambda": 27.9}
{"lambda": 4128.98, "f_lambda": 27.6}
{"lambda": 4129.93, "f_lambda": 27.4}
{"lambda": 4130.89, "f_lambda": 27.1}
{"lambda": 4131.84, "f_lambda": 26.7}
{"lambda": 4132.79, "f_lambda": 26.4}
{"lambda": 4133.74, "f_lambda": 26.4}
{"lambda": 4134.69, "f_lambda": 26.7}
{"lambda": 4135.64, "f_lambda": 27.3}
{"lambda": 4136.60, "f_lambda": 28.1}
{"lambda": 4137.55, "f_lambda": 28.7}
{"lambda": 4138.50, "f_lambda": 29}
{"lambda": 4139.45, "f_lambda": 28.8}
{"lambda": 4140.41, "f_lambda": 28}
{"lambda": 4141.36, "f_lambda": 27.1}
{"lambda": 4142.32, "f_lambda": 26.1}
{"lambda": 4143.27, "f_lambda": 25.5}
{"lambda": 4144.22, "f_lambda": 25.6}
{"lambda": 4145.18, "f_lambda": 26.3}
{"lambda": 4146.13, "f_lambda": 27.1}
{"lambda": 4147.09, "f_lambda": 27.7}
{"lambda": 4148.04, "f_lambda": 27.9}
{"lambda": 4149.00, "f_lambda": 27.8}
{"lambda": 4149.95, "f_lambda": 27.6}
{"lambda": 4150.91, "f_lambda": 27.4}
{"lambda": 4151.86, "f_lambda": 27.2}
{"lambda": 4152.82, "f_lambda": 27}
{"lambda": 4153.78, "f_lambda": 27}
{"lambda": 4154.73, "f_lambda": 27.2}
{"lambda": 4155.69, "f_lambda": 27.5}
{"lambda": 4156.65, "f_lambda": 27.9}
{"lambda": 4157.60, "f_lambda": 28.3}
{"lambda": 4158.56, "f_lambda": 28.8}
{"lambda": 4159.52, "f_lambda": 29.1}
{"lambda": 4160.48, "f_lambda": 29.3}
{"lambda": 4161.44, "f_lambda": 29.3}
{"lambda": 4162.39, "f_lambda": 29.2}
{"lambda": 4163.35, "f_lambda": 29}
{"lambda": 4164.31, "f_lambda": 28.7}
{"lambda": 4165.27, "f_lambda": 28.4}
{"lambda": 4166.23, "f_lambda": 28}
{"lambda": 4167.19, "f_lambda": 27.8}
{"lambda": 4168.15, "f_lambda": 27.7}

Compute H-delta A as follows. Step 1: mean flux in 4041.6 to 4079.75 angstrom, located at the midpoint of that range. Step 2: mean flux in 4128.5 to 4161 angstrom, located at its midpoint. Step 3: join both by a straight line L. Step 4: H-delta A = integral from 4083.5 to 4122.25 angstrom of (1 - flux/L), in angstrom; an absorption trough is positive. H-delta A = -1.3 angstrom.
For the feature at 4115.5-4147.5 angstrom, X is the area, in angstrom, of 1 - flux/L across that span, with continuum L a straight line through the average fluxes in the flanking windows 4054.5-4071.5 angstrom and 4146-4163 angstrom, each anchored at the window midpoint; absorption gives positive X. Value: -0.4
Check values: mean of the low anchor 25.7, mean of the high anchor 28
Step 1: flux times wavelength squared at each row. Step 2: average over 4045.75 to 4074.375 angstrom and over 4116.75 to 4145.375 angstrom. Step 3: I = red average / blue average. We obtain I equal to 1.1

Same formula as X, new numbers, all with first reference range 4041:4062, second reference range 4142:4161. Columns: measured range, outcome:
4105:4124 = -1.3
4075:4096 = -0.7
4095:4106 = 0.7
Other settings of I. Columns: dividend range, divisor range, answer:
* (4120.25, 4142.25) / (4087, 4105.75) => 1.07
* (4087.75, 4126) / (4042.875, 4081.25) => 1.09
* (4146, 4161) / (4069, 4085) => 1.09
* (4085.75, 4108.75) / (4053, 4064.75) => 1.06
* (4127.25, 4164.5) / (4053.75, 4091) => 1.08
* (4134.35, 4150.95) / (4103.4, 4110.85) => 1.03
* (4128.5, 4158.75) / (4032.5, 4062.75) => 1.09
